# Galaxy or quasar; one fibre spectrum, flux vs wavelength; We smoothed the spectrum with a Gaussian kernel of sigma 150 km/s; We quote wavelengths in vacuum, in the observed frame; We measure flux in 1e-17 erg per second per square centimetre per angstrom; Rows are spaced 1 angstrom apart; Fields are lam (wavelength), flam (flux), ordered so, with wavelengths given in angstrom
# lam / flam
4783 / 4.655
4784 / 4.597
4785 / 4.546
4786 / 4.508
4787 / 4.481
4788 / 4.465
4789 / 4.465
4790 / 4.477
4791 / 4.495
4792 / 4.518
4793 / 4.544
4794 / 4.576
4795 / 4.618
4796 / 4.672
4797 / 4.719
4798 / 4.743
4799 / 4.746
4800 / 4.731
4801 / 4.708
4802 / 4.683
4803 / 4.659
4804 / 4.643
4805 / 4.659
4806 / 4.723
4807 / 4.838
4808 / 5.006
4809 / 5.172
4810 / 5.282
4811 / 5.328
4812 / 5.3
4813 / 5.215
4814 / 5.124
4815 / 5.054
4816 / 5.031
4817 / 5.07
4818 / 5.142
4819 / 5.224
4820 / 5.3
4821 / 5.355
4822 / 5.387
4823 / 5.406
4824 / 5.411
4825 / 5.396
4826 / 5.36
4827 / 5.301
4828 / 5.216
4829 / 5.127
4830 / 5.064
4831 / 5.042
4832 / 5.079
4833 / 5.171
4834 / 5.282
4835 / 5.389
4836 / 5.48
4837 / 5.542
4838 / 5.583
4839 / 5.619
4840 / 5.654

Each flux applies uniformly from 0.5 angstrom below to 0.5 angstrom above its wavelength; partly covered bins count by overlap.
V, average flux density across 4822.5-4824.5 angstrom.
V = 5.41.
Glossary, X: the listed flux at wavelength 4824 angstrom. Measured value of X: 5.411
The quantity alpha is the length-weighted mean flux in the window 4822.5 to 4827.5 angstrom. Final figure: 5.37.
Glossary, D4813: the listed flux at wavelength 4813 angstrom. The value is 5.215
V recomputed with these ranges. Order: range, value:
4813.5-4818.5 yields 5.08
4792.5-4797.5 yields 4.63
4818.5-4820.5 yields 5.26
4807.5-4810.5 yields 5.15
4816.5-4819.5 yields 5.15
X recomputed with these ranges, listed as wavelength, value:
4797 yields 4.719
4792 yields 4.518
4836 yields 5.48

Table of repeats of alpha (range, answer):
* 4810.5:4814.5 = 5.24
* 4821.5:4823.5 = 5.4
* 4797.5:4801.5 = 4.73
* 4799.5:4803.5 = 4.7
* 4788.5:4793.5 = 4.5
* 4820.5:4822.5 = 5.37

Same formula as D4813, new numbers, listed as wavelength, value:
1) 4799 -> 4.746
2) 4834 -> 5.282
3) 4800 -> 4.731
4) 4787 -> 4.481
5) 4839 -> 5.619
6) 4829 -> 5.127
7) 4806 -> 4.723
